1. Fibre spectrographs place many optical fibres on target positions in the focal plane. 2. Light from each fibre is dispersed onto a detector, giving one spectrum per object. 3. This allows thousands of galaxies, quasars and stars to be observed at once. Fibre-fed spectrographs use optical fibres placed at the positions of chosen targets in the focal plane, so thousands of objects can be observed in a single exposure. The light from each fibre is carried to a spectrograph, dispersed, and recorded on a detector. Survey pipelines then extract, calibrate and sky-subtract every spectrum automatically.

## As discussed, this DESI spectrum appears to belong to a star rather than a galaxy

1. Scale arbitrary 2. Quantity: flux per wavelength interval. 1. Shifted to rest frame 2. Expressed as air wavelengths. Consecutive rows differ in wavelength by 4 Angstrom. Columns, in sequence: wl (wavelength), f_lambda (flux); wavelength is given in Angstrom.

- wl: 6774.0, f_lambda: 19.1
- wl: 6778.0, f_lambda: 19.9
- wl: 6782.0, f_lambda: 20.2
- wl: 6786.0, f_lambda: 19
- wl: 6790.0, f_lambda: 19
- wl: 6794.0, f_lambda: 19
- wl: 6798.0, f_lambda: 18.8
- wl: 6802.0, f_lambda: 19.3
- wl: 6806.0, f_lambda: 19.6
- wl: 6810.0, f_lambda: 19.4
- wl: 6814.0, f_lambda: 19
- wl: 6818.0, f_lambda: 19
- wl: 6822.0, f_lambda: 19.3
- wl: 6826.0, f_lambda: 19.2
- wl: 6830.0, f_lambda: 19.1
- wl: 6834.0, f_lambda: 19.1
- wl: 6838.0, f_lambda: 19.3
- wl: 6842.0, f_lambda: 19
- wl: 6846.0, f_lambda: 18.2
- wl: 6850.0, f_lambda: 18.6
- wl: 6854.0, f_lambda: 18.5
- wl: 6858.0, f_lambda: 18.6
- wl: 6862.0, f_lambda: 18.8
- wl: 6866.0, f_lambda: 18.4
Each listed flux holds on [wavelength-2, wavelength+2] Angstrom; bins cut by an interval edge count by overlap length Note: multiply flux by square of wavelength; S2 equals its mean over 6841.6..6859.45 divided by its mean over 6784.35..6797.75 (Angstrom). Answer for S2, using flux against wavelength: 0.99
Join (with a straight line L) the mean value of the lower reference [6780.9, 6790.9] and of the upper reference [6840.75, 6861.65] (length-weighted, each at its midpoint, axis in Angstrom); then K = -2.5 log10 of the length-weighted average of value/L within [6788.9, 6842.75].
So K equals -0.01 mag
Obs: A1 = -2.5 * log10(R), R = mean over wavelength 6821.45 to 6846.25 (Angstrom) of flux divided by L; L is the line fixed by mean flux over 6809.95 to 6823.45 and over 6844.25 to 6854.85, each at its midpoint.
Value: -0.02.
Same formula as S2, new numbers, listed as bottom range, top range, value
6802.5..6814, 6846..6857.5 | 0.97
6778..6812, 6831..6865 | 0.99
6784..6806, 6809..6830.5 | 1.01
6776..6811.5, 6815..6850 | 0.99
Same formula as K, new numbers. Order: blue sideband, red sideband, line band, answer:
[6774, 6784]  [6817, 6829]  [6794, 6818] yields 0.014 mag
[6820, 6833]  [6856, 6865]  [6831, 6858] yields 0.008 mag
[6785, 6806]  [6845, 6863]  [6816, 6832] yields -0.019 mag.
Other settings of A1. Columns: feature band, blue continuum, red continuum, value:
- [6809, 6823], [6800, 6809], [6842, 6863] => 0.00 mag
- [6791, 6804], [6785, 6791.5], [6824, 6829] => 0.00 mag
